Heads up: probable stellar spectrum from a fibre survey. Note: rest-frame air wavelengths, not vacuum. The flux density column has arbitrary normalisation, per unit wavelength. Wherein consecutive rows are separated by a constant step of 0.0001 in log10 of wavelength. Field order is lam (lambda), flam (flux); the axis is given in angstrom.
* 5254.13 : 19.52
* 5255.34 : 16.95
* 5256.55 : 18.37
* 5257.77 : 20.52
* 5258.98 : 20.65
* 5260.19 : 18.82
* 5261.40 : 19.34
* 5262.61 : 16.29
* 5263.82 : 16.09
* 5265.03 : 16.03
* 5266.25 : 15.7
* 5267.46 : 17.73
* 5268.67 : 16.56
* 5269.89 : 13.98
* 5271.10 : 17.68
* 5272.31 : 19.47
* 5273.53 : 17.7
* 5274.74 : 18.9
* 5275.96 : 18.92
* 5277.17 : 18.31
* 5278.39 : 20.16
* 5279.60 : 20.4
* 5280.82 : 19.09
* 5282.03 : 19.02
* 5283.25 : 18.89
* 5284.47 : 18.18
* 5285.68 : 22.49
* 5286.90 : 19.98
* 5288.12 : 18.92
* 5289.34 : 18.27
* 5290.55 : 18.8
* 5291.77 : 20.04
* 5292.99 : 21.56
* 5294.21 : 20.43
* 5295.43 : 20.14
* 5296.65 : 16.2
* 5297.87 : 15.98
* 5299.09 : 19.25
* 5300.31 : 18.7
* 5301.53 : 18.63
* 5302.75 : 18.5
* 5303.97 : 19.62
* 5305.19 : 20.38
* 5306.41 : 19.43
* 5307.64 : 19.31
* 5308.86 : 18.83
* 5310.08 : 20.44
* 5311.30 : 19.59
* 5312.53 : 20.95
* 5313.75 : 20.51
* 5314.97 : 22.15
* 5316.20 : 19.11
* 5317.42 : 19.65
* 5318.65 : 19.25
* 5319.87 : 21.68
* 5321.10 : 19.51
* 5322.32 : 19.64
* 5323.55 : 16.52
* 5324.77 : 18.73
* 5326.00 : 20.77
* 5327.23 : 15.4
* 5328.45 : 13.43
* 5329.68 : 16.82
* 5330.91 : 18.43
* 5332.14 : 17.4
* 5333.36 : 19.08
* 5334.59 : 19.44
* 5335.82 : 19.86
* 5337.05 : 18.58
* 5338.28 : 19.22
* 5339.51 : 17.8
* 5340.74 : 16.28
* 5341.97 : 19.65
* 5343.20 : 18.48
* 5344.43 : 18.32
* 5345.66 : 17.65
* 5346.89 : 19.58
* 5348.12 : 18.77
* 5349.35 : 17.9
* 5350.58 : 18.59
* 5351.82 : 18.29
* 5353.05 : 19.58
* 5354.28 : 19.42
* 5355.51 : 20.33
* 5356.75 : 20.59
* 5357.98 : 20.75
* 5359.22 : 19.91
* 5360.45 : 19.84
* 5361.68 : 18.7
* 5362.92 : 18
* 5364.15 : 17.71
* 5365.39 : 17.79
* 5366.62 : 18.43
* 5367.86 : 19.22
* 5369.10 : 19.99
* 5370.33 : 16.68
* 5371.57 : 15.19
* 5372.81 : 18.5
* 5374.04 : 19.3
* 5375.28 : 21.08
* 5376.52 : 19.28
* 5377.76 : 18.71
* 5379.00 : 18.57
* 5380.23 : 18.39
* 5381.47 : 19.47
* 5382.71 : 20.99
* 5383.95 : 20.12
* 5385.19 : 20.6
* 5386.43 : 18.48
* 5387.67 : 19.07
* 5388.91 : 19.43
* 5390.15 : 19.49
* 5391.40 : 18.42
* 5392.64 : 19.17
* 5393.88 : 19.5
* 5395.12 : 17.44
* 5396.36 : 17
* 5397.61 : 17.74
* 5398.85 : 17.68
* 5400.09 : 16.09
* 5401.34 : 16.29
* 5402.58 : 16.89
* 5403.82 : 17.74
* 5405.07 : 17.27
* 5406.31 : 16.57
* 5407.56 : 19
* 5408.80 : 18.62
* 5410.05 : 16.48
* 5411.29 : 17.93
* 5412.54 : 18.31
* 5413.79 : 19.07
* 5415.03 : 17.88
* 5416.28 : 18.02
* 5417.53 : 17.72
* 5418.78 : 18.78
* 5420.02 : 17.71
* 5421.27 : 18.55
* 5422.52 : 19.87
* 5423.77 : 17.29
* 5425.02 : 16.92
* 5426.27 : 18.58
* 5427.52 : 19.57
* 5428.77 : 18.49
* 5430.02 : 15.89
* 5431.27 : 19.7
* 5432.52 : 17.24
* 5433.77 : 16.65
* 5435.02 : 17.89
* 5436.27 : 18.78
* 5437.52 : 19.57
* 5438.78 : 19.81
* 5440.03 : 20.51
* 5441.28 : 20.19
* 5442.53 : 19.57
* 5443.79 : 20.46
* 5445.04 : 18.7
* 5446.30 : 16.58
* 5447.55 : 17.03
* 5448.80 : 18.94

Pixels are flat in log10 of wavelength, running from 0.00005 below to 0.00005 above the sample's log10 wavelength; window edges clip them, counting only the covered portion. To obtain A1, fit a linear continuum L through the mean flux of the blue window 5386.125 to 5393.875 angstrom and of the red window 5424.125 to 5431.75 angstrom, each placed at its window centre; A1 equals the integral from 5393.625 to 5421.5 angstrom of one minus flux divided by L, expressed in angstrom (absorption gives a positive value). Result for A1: 1.4 angstrom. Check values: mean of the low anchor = 19.1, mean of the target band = 17.7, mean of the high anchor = 18.1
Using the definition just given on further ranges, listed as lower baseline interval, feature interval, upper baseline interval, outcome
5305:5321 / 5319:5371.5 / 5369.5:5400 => 2.30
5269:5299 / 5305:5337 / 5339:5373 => -0.51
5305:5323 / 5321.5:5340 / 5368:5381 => 1.43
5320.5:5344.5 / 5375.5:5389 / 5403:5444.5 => -0.84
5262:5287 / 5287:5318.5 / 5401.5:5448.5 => -2.19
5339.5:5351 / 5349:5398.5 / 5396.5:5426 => -2.35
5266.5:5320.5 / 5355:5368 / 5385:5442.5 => -0.38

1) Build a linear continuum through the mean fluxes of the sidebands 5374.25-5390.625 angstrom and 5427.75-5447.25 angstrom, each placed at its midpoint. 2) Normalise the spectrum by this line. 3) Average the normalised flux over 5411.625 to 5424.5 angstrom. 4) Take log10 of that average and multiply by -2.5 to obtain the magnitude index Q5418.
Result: 0.039 mag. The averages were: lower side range 19.5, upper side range 18.7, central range 18.3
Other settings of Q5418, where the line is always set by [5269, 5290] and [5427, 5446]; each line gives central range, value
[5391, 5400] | 0.05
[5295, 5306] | 0.01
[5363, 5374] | 0.05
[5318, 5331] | 0.04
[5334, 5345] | 0.01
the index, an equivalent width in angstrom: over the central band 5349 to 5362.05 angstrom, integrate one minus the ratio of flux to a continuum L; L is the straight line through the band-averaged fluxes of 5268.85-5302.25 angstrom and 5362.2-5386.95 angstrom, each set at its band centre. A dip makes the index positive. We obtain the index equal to -0.5 angstrom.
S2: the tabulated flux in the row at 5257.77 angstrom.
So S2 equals 20.52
